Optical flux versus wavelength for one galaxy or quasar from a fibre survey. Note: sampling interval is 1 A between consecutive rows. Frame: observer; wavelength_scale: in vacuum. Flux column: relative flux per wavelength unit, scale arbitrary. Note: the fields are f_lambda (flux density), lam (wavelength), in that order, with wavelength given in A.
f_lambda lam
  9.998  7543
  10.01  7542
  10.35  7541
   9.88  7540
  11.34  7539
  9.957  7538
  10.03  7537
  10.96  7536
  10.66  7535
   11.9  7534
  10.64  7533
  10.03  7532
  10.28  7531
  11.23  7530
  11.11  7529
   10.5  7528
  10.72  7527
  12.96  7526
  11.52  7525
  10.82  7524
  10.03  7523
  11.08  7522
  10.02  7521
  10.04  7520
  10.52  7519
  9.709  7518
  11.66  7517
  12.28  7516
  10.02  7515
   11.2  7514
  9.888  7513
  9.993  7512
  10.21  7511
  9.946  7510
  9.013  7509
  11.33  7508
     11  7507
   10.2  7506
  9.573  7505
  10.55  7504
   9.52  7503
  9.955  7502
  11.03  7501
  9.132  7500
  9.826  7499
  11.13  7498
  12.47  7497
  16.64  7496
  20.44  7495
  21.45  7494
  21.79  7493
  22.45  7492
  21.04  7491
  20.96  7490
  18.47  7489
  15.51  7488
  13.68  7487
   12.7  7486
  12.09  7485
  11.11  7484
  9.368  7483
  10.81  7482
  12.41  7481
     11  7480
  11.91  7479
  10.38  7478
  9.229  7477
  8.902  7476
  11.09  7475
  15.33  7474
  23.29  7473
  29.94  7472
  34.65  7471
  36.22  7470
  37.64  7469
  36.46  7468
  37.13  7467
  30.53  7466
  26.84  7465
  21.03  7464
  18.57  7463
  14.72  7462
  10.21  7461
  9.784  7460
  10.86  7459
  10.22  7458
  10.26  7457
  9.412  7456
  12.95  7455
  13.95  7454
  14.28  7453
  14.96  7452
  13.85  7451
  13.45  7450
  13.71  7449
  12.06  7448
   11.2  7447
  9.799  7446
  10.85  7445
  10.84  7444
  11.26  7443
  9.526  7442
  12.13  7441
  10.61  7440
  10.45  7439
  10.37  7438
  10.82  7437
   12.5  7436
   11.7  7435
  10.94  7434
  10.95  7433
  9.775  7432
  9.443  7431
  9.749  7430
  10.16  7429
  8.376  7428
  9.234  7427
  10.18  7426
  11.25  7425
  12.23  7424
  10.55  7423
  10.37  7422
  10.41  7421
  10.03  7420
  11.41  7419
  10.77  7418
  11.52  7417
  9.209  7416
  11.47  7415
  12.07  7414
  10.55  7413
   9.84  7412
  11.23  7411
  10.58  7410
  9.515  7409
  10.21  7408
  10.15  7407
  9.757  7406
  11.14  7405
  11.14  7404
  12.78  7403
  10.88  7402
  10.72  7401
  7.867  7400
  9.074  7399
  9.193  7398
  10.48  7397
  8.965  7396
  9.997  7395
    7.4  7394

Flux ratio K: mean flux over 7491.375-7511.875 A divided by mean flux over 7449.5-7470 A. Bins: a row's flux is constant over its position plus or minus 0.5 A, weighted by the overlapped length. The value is 0.69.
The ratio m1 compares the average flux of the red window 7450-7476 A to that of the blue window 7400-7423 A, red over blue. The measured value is 1.86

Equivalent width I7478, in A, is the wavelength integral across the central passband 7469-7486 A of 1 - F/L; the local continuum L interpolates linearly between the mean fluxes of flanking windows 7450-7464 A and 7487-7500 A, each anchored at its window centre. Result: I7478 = -1.8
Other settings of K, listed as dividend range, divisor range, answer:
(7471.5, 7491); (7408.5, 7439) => 1.35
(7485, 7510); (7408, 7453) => 1.28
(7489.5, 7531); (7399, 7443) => 1.16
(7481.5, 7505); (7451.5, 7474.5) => 0.69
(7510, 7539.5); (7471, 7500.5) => 0.70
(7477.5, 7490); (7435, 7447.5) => 1.17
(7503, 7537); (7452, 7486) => 0.61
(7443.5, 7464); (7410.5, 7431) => 1.19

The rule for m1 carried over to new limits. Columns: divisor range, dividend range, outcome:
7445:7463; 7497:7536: 0.86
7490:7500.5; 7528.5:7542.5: 0.63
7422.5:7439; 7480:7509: 1.30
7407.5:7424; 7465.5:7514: 1.52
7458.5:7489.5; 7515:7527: 0.59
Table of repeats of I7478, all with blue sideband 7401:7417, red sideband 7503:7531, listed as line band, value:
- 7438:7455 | -2.1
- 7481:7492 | -4.3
